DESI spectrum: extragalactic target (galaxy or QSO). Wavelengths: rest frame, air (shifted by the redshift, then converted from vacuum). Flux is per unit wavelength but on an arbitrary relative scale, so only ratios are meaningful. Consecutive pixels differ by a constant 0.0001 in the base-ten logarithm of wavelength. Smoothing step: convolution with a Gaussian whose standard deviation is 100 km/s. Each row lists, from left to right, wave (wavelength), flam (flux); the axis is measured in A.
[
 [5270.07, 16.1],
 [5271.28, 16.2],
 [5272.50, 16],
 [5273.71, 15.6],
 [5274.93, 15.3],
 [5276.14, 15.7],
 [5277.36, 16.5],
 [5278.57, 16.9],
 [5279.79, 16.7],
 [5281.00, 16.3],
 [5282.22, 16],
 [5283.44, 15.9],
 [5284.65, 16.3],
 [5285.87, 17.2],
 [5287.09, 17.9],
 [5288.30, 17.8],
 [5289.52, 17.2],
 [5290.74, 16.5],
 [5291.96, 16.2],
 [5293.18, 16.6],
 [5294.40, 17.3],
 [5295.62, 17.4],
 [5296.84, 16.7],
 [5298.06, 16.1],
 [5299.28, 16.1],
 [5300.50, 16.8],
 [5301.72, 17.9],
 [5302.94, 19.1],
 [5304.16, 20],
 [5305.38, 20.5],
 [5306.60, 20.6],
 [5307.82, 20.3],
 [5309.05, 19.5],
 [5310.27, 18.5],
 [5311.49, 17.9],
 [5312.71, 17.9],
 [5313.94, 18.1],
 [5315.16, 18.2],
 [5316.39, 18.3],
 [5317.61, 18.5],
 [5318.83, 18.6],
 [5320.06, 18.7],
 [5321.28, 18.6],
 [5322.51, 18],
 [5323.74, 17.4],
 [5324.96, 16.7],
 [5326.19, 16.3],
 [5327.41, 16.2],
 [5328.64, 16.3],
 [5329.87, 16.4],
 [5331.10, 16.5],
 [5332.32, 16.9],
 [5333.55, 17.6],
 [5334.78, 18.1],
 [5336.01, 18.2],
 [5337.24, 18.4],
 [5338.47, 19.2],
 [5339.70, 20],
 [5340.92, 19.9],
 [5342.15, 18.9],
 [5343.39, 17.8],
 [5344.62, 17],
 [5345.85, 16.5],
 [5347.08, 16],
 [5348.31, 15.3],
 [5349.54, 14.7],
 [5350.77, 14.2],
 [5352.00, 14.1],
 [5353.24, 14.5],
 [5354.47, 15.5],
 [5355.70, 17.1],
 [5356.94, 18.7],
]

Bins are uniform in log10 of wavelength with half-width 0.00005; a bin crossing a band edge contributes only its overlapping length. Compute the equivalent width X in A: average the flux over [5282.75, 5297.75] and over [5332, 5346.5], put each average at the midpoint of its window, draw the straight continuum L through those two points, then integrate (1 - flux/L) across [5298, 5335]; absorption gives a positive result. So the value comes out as -0.8 A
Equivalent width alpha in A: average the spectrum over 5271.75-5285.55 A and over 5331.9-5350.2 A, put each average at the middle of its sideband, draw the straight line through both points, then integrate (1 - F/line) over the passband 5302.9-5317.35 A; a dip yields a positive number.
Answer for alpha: -1.9 A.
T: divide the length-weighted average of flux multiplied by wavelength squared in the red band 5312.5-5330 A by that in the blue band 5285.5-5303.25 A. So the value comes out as 1.0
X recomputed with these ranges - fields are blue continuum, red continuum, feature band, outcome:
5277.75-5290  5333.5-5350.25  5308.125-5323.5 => -1.00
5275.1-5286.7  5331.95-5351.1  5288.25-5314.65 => -1.90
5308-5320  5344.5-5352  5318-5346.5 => -1.61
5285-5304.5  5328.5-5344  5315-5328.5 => 0.05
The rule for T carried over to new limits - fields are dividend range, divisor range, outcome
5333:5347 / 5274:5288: 1.13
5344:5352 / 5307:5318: 0.84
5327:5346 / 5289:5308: 1.01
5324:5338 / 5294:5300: 1.04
